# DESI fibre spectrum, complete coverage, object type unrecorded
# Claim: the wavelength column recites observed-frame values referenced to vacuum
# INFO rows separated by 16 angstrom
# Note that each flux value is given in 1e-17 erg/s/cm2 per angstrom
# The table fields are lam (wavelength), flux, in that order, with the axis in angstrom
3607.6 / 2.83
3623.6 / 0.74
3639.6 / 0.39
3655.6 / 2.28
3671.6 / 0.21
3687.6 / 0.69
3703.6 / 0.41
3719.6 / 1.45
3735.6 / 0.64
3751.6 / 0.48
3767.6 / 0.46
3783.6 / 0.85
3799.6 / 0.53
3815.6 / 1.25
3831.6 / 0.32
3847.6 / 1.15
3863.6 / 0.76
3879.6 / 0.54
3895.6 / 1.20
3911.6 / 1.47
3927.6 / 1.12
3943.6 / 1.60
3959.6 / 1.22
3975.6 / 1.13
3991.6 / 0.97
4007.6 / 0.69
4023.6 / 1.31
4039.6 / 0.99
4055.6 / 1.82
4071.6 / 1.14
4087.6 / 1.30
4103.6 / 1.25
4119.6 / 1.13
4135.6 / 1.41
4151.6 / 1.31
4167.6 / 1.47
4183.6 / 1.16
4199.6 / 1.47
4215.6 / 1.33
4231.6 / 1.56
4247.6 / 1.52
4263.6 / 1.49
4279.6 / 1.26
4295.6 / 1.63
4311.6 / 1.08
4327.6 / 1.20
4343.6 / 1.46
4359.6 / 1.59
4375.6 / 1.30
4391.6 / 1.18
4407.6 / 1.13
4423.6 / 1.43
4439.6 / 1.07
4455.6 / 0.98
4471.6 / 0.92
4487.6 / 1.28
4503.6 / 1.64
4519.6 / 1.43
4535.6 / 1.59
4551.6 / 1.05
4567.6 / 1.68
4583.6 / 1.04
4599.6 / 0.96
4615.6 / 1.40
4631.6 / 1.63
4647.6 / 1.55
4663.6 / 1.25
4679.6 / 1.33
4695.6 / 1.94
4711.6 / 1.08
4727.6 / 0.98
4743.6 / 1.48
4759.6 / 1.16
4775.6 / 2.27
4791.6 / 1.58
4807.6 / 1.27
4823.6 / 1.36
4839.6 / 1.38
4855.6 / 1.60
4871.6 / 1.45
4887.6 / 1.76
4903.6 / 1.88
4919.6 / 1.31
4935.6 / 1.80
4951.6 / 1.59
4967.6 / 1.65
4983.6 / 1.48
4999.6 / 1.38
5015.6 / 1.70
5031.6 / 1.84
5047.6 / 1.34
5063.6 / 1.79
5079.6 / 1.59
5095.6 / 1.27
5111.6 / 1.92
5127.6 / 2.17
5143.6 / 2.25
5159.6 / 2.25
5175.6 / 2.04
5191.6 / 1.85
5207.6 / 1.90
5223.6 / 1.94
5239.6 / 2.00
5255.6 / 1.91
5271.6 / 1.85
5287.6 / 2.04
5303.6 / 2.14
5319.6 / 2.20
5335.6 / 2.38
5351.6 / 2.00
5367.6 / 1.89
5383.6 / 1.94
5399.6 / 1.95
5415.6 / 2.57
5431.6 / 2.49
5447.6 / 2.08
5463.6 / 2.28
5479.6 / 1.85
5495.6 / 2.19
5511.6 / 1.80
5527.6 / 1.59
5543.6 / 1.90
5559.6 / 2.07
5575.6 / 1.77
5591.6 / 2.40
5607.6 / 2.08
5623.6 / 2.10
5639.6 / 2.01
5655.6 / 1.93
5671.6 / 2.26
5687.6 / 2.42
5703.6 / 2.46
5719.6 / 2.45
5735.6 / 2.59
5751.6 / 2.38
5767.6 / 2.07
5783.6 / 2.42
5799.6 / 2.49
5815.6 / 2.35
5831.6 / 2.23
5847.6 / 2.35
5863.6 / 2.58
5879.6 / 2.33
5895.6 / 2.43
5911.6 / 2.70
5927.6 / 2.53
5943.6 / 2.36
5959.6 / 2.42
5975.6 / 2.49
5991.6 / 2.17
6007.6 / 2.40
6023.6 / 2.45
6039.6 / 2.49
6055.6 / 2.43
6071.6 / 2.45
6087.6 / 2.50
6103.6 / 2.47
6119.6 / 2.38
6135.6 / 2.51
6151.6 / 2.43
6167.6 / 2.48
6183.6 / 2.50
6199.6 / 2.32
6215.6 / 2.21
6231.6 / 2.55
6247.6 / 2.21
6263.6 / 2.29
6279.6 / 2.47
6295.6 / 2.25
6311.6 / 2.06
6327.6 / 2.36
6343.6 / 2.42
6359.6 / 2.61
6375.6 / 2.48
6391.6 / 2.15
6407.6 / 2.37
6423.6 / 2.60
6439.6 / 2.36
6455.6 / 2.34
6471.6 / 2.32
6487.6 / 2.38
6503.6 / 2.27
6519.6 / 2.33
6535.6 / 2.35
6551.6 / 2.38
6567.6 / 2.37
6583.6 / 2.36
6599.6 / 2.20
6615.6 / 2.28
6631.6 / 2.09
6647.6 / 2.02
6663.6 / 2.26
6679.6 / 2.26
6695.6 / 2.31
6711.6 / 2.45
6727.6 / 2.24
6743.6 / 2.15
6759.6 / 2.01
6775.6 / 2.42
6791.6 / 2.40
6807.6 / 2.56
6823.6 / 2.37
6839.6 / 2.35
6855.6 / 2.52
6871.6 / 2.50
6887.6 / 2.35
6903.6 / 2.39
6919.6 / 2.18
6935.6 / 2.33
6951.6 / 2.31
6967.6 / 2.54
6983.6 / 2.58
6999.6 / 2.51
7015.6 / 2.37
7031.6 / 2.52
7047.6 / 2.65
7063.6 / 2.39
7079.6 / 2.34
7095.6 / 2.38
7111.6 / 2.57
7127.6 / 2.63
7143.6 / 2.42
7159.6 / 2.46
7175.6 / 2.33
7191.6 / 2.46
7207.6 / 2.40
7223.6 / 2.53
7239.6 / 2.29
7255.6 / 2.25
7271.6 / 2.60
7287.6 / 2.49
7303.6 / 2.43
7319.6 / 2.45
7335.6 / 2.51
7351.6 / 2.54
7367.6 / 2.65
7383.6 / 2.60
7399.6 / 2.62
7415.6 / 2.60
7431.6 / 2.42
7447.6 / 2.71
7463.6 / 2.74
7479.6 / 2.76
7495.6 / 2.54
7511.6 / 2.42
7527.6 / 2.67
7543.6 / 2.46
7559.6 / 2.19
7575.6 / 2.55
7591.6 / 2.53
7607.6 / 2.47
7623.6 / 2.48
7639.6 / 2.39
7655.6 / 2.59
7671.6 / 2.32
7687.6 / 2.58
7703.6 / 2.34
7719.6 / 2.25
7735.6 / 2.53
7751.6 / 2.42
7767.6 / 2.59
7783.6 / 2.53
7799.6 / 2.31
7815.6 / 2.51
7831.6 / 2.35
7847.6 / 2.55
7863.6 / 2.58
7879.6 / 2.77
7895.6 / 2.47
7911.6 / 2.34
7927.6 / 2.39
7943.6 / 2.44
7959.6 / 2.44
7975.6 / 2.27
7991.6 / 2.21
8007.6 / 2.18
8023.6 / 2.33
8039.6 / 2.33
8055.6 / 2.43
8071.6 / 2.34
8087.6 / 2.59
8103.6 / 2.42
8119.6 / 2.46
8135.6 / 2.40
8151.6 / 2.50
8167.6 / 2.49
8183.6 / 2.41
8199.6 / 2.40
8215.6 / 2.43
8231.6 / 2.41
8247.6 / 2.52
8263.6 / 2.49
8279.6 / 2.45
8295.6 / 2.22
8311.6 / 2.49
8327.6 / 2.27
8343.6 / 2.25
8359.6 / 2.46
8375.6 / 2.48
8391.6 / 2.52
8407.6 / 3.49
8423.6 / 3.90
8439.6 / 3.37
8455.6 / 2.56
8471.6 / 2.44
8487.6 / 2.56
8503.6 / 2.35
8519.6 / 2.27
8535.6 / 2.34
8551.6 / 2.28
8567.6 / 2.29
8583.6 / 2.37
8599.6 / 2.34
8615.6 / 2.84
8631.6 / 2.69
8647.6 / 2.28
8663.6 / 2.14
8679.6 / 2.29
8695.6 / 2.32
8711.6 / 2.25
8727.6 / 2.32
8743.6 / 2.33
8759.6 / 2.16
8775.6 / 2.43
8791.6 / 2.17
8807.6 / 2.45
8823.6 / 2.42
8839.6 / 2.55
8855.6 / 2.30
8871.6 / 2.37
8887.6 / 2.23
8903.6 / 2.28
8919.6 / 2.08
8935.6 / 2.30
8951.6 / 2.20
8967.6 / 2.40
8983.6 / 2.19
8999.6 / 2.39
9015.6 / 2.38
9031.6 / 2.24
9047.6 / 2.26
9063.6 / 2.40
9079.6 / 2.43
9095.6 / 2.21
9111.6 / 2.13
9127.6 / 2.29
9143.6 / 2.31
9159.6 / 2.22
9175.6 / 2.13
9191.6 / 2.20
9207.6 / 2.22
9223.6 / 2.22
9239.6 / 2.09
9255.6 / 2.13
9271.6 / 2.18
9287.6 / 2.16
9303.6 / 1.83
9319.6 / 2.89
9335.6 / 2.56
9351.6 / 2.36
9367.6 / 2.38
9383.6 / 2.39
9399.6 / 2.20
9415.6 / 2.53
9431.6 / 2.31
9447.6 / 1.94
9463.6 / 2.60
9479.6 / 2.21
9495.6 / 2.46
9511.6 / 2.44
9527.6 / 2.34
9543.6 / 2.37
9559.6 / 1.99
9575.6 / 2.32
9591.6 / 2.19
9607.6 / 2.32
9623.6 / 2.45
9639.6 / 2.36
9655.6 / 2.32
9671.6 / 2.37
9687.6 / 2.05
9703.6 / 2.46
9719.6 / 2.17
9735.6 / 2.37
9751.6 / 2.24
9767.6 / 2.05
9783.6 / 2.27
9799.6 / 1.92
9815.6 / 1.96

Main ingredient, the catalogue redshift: 0.282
